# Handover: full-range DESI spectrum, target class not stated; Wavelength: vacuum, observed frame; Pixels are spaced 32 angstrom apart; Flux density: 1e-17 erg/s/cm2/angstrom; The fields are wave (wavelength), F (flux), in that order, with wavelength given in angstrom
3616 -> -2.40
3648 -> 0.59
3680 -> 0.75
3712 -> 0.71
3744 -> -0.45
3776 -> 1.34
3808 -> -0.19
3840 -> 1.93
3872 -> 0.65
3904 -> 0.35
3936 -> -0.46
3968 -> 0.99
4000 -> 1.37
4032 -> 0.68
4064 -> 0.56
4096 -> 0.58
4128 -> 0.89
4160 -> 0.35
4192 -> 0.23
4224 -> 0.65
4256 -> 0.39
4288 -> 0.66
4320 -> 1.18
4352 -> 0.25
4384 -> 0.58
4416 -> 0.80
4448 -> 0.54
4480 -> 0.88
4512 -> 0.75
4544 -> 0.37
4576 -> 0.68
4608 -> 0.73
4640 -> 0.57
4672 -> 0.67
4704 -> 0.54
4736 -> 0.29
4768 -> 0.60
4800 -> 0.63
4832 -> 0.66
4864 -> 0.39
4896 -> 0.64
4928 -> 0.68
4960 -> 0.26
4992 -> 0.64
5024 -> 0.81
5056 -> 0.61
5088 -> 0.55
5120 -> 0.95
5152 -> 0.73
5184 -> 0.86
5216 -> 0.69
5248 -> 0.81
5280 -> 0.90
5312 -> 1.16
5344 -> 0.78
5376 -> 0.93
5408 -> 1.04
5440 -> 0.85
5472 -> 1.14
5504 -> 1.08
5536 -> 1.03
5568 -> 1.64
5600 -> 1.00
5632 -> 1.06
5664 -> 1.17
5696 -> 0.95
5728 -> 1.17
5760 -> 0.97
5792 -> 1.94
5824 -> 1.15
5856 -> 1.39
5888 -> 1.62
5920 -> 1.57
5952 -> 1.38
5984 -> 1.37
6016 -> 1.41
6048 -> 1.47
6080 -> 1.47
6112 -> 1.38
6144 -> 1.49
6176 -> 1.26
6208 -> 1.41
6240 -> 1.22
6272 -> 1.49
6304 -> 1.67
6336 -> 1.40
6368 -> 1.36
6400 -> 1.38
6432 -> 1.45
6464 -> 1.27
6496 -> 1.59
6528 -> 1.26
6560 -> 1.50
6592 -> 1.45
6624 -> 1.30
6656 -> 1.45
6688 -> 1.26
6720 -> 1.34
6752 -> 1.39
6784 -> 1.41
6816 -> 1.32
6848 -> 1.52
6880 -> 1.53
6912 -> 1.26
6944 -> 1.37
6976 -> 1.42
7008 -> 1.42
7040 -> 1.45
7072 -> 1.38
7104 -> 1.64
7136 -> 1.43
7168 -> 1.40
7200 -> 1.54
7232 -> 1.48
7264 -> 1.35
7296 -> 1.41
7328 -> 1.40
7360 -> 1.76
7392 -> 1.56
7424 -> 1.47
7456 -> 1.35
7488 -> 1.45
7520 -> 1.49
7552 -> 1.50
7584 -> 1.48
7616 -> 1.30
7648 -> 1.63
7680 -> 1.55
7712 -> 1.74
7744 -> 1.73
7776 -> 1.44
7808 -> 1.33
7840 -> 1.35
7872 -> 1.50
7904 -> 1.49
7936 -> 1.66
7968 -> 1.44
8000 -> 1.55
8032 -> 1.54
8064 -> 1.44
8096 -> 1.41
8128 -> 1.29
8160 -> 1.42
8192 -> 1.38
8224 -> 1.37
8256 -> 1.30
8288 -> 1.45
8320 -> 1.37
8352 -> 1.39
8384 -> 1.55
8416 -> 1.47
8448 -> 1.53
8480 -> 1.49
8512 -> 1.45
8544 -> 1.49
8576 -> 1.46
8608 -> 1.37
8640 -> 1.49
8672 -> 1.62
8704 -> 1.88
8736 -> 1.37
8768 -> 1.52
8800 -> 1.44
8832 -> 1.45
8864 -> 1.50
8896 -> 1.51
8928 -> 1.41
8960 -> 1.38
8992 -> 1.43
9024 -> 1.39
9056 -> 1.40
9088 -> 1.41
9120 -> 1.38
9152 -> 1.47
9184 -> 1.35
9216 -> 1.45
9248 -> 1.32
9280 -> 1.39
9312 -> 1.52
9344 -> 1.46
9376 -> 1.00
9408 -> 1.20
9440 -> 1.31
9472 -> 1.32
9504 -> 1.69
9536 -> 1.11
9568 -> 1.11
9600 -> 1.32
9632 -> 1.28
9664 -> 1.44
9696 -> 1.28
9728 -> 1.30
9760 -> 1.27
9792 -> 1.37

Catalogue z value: 0.32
